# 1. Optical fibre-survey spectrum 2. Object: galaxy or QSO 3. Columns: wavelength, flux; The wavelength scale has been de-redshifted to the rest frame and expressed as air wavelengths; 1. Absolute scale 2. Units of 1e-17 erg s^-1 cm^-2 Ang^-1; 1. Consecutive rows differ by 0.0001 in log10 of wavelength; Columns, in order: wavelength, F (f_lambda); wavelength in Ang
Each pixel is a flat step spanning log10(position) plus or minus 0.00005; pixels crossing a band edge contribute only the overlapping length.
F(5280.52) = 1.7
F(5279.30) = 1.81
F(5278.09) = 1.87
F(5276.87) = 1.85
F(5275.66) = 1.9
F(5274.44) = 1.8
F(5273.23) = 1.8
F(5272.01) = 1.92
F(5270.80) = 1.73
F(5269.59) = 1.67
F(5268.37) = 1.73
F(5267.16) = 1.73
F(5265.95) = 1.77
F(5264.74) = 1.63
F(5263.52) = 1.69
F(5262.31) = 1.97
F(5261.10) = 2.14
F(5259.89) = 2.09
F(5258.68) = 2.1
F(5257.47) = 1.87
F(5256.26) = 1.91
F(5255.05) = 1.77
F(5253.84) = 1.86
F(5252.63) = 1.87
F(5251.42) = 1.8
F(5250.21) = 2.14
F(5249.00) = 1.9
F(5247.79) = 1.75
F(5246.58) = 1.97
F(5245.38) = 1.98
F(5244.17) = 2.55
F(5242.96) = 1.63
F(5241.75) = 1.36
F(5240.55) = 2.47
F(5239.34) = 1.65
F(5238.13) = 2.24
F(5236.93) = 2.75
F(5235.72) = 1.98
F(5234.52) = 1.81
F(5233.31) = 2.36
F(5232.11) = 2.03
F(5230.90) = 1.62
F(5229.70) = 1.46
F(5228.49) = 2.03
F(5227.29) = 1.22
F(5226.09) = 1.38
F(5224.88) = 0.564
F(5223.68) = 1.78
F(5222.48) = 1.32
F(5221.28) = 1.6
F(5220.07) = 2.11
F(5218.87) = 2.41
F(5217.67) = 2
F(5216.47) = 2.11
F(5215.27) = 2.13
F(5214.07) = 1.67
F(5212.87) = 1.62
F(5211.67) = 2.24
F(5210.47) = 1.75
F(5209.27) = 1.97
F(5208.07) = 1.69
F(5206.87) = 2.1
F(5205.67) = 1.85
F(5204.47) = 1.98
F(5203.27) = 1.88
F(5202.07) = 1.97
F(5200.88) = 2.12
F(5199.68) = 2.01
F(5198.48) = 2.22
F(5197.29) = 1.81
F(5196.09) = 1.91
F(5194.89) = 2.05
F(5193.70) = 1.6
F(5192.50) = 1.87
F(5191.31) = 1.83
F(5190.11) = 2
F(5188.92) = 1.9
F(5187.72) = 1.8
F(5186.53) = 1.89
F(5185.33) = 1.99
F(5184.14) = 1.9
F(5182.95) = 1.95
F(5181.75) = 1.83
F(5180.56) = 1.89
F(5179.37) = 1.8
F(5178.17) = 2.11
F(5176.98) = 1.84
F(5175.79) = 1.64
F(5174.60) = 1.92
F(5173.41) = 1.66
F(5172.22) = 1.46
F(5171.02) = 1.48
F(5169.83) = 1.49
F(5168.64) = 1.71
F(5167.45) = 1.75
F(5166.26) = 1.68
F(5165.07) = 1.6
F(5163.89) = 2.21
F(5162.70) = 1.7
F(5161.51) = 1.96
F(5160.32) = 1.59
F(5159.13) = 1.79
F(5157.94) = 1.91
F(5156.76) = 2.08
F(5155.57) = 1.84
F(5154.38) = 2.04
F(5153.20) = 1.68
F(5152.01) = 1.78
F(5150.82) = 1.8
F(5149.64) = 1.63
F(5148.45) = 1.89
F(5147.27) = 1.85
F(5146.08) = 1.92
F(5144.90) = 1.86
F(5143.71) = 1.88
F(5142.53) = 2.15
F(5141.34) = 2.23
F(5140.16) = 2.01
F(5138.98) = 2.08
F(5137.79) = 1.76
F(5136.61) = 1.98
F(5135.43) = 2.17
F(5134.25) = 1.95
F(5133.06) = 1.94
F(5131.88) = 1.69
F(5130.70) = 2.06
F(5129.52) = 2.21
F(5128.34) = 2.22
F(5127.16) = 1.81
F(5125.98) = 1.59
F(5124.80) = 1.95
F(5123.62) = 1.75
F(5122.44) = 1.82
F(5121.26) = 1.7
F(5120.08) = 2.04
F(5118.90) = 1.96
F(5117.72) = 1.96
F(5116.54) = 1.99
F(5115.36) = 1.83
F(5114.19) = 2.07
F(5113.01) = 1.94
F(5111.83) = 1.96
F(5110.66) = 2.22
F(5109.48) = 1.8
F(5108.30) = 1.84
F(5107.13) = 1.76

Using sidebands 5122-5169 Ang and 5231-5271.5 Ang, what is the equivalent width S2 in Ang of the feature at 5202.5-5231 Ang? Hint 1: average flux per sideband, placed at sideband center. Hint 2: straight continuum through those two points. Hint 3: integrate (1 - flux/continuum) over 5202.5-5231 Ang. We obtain 2.1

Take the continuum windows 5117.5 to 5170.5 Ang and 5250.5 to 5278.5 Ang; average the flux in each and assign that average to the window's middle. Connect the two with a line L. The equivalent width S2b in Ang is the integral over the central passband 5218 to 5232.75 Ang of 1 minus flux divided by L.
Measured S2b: 1.8 Ang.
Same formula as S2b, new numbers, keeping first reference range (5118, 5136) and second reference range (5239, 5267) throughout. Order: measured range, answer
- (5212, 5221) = -0.41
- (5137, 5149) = -0.26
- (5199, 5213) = -0.22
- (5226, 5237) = 0.38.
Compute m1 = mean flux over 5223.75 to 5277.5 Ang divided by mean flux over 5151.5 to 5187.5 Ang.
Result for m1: 1.02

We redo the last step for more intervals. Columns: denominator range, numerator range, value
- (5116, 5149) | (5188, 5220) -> 1.00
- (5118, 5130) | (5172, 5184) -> 0.96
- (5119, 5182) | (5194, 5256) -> 1.02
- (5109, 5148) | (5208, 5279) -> 0.95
